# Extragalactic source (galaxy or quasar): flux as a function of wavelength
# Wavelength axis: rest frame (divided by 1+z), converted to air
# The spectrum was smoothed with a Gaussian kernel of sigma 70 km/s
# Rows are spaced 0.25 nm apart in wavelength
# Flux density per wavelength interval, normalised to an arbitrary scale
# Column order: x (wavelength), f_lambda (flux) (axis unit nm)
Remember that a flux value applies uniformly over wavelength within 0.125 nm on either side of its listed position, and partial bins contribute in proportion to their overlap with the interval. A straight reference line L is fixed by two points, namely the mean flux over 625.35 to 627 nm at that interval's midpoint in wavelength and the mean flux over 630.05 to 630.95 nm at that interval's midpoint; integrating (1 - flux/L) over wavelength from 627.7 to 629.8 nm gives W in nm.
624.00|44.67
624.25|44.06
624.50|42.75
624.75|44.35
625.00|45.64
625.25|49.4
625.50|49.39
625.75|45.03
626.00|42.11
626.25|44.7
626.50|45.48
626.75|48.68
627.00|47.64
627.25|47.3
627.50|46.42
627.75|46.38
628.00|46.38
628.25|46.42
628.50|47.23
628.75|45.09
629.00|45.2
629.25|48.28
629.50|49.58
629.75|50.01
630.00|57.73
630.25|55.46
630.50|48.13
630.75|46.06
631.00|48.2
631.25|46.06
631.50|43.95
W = 0.07 nm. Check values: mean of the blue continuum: 46.1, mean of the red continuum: 50.4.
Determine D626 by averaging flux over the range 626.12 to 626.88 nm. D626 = 46.3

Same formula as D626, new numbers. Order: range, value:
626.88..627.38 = 47.5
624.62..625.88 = 46.7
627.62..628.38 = 46.4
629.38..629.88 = 49.9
